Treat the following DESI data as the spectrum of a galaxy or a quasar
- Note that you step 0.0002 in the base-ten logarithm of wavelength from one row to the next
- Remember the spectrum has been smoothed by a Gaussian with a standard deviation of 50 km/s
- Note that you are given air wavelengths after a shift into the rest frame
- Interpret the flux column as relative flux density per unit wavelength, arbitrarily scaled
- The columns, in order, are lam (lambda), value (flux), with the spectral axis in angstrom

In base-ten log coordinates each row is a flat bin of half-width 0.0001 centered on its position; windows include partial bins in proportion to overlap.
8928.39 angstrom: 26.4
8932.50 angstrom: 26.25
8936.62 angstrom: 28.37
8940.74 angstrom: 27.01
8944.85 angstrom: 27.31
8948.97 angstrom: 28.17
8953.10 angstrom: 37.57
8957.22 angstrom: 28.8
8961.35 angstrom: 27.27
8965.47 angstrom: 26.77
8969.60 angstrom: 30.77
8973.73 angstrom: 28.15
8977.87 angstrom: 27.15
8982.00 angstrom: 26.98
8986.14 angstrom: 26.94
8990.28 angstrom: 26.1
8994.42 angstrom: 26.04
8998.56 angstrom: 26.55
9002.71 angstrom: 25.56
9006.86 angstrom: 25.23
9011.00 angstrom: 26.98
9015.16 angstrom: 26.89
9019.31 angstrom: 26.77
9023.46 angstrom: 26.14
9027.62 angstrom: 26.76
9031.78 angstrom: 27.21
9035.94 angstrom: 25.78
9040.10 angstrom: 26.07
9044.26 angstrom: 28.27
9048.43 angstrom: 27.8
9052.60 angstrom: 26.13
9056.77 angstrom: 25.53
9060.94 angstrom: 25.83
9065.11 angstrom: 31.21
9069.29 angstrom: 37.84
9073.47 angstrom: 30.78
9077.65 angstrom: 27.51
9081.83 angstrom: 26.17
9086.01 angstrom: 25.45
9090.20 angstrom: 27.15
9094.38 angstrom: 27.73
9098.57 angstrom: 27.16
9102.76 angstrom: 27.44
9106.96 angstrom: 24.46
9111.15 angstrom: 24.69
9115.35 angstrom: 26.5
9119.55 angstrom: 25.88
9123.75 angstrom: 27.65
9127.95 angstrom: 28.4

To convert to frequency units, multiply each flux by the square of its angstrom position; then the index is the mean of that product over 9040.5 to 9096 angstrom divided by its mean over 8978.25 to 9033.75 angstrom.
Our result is 1.08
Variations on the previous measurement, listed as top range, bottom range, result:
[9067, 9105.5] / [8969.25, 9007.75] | 1.09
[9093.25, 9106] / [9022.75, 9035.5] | 1.03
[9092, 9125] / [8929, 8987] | 0.96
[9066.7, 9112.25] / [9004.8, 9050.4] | 1.06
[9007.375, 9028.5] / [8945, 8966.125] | 0.91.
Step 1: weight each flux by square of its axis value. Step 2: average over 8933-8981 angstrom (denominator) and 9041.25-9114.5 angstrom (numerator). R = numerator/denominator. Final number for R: 1.0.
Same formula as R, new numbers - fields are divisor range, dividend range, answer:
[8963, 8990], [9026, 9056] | 0.98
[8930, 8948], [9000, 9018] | 0.98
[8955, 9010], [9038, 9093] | 1.06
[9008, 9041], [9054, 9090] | 1.09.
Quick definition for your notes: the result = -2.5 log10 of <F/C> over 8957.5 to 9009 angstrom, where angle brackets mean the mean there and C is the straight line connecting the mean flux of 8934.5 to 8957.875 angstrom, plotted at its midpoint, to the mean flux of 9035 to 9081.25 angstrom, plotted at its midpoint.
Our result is 0.08 mag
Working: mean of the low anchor 29.6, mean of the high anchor 28.4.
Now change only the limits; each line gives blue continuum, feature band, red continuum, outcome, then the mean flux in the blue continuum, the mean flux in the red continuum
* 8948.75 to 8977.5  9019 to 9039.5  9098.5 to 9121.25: 0.06 mag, 29.6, 25.9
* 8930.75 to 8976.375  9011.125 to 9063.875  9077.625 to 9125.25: 0.03 mag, 28.8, 26.4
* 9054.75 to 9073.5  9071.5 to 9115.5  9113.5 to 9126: 0.06 mag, 30.2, 26.7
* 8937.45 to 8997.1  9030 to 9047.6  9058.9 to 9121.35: 0.04 mag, 28.2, 27.7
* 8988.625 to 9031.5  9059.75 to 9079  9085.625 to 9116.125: -0.18 mag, 26.3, 26.4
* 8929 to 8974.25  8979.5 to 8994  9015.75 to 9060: 0.05 mag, 28.7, 26.6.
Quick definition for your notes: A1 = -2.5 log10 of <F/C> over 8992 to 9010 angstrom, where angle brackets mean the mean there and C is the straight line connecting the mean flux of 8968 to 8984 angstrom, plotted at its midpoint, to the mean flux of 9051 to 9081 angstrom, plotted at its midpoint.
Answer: 0.10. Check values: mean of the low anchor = 28.2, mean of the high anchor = 29.2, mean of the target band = 25.9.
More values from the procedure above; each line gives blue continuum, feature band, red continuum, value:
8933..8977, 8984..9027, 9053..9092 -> 0.09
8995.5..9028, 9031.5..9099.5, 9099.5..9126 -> -0.07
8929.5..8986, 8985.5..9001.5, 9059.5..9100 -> 0.09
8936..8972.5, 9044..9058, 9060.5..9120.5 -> 0.05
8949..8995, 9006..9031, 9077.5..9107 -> 0.05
